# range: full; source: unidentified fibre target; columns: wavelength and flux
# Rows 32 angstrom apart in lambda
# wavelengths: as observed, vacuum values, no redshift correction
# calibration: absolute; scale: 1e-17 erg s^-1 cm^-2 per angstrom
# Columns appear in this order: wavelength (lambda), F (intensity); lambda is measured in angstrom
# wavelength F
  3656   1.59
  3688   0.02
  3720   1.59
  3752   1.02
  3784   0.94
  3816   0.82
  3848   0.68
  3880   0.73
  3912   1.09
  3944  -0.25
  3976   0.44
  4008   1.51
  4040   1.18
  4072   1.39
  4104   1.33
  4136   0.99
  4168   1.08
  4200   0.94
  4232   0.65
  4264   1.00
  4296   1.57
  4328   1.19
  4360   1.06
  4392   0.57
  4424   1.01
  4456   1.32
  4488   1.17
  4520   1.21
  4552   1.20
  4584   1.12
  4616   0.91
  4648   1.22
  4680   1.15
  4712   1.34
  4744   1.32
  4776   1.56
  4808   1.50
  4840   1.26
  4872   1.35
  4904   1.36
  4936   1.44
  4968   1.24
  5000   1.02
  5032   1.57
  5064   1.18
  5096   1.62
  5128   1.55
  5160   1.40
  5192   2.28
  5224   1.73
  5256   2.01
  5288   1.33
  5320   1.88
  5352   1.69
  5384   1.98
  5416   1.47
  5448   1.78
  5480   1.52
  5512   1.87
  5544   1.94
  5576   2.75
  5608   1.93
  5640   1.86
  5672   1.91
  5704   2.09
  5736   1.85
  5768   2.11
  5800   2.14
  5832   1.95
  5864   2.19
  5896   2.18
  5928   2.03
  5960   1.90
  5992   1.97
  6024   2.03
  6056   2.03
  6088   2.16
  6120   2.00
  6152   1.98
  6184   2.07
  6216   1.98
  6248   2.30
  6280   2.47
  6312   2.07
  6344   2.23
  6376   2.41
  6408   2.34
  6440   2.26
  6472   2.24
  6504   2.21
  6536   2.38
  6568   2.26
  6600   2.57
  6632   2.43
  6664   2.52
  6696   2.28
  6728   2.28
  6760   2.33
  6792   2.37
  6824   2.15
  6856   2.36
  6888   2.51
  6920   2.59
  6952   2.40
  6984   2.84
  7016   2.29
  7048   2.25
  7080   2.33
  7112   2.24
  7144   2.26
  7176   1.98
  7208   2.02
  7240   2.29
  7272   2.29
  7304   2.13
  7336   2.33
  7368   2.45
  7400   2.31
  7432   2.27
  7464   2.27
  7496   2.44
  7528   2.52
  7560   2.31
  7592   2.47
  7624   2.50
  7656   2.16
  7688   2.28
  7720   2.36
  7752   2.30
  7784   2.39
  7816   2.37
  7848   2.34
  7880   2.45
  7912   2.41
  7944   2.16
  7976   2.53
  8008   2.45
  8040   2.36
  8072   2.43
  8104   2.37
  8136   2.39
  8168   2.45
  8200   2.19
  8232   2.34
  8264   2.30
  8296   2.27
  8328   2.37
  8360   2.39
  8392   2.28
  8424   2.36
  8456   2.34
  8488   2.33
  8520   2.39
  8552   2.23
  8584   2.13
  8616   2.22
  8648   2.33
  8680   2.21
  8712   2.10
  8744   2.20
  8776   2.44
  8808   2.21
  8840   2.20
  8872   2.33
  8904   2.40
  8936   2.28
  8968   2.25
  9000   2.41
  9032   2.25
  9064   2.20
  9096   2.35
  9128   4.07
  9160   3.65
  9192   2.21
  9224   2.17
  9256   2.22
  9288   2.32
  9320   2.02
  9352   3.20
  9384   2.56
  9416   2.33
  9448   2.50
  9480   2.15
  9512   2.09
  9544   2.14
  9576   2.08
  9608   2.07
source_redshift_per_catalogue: 0.392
